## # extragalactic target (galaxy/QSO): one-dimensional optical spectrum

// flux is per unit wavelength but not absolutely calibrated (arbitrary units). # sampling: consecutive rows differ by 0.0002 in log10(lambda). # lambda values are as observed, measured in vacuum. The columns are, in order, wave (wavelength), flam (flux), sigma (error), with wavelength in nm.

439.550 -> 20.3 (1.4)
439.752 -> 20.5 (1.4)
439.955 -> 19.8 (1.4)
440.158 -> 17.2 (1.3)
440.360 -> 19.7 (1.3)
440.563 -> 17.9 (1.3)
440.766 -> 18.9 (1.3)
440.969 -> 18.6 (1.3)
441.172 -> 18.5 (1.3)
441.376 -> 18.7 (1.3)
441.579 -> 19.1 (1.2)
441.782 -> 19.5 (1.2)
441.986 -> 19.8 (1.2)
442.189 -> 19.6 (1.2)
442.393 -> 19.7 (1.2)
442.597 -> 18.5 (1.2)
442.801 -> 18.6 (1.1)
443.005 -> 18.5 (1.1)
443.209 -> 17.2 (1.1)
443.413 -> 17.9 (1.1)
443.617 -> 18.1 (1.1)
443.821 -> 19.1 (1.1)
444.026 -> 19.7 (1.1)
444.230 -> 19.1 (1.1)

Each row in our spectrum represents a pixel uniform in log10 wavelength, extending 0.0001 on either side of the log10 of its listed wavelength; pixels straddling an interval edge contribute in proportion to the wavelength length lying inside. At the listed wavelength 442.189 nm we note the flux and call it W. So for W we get 19.6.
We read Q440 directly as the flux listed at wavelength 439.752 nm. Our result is 20.5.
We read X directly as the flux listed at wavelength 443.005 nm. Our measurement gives 18.5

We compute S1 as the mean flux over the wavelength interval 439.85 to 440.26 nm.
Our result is 18.5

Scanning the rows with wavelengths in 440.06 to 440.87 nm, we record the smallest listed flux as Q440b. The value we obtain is 17.2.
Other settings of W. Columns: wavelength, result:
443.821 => 19.1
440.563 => 17.9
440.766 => 18.9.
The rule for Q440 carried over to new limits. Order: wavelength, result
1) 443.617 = 18.1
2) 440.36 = 19.7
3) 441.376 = 18.7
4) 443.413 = 17.9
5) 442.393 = 19.7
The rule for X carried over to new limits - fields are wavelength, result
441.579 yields 19.1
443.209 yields 17.2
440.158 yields 17.2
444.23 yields 19.1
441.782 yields 19.5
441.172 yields 18.5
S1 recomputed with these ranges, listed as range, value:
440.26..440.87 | 18.8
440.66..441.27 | 18.7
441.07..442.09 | 19.1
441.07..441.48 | 18.6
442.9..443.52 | 17.9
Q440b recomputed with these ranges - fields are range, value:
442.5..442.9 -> 18.5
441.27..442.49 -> 18.7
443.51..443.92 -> 18.1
